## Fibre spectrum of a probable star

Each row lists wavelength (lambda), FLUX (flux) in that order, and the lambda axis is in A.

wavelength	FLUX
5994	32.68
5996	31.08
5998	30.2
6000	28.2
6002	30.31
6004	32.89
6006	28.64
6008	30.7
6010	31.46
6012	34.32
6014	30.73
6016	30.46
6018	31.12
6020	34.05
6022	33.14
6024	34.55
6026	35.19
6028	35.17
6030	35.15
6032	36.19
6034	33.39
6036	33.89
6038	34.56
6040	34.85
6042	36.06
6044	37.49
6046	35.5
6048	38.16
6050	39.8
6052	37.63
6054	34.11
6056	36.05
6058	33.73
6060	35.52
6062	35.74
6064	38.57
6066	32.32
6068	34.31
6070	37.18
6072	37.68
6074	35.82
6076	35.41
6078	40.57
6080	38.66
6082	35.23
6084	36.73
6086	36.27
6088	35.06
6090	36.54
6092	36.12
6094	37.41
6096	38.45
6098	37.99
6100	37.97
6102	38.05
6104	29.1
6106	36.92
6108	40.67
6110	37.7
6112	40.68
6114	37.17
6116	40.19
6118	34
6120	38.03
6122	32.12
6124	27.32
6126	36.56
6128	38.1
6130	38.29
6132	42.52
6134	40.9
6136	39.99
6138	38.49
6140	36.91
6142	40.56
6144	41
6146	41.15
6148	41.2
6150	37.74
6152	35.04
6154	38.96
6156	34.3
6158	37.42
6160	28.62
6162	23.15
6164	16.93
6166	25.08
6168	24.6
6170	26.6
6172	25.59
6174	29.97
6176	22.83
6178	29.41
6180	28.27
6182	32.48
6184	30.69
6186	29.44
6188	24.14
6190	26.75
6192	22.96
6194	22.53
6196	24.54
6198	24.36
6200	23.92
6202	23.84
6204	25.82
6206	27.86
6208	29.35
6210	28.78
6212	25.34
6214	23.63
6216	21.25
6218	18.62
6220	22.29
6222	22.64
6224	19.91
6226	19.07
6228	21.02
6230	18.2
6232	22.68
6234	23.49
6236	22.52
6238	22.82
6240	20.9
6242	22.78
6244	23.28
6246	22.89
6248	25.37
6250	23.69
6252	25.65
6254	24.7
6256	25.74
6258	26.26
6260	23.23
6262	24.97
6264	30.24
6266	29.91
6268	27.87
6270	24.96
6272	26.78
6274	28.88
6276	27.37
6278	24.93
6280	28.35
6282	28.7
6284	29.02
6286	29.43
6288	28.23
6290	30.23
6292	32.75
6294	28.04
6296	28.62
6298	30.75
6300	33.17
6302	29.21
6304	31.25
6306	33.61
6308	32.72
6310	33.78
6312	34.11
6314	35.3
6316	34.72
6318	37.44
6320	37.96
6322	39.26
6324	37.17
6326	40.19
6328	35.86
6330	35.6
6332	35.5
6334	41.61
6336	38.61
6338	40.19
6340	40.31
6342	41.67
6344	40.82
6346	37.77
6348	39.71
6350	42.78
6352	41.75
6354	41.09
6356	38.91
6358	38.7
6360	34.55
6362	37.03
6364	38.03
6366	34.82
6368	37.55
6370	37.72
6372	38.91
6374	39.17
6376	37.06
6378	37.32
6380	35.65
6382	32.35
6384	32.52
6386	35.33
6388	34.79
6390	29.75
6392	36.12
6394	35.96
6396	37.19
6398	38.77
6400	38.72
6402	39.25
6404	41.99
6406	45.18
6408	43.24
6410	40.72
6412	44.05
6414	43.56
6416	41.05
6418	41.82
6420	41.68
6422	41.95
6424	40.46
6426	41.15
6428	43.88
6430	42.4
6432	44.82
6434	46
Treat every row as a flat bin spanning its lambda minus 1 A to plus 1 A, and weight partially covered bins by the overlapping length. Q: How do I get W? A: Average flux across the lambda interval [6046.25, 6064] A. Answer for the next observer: 36.4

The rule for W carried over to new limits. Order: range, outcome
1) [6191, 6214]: 25.3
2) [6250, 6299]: 27.7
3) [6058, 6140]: 36.9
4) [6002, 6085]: 34.9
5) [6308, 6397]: 37.3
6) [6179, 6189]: 29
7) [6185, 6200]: 24.9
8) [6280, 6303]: 29.8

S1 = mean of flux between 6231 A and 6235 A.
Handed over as 23.1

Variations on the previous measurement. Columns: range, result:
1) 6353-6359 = 39.6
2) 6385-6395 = 34.4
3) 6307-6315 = 34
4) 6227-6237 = 21.6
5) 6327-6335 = 37.1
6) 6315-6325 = 37.3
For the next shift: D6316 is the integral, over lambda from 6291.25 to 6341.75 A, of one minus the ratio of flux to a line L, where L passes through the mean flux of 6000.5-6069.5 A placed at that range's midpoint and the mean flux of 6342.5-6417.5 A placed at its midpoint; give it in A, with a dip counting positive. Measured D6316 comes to 3.3 A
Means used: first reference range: 34.3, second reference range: 38.4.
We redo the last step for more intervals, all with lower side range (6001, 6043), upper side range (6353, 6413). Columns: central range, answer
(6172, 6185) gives 2.4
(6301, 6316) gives 1.6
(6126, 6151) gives -3.6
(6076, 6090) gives -1.2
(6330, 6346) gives -1.0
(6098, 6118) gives -1.9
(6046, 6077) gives -2.2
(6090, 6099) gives -0.9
